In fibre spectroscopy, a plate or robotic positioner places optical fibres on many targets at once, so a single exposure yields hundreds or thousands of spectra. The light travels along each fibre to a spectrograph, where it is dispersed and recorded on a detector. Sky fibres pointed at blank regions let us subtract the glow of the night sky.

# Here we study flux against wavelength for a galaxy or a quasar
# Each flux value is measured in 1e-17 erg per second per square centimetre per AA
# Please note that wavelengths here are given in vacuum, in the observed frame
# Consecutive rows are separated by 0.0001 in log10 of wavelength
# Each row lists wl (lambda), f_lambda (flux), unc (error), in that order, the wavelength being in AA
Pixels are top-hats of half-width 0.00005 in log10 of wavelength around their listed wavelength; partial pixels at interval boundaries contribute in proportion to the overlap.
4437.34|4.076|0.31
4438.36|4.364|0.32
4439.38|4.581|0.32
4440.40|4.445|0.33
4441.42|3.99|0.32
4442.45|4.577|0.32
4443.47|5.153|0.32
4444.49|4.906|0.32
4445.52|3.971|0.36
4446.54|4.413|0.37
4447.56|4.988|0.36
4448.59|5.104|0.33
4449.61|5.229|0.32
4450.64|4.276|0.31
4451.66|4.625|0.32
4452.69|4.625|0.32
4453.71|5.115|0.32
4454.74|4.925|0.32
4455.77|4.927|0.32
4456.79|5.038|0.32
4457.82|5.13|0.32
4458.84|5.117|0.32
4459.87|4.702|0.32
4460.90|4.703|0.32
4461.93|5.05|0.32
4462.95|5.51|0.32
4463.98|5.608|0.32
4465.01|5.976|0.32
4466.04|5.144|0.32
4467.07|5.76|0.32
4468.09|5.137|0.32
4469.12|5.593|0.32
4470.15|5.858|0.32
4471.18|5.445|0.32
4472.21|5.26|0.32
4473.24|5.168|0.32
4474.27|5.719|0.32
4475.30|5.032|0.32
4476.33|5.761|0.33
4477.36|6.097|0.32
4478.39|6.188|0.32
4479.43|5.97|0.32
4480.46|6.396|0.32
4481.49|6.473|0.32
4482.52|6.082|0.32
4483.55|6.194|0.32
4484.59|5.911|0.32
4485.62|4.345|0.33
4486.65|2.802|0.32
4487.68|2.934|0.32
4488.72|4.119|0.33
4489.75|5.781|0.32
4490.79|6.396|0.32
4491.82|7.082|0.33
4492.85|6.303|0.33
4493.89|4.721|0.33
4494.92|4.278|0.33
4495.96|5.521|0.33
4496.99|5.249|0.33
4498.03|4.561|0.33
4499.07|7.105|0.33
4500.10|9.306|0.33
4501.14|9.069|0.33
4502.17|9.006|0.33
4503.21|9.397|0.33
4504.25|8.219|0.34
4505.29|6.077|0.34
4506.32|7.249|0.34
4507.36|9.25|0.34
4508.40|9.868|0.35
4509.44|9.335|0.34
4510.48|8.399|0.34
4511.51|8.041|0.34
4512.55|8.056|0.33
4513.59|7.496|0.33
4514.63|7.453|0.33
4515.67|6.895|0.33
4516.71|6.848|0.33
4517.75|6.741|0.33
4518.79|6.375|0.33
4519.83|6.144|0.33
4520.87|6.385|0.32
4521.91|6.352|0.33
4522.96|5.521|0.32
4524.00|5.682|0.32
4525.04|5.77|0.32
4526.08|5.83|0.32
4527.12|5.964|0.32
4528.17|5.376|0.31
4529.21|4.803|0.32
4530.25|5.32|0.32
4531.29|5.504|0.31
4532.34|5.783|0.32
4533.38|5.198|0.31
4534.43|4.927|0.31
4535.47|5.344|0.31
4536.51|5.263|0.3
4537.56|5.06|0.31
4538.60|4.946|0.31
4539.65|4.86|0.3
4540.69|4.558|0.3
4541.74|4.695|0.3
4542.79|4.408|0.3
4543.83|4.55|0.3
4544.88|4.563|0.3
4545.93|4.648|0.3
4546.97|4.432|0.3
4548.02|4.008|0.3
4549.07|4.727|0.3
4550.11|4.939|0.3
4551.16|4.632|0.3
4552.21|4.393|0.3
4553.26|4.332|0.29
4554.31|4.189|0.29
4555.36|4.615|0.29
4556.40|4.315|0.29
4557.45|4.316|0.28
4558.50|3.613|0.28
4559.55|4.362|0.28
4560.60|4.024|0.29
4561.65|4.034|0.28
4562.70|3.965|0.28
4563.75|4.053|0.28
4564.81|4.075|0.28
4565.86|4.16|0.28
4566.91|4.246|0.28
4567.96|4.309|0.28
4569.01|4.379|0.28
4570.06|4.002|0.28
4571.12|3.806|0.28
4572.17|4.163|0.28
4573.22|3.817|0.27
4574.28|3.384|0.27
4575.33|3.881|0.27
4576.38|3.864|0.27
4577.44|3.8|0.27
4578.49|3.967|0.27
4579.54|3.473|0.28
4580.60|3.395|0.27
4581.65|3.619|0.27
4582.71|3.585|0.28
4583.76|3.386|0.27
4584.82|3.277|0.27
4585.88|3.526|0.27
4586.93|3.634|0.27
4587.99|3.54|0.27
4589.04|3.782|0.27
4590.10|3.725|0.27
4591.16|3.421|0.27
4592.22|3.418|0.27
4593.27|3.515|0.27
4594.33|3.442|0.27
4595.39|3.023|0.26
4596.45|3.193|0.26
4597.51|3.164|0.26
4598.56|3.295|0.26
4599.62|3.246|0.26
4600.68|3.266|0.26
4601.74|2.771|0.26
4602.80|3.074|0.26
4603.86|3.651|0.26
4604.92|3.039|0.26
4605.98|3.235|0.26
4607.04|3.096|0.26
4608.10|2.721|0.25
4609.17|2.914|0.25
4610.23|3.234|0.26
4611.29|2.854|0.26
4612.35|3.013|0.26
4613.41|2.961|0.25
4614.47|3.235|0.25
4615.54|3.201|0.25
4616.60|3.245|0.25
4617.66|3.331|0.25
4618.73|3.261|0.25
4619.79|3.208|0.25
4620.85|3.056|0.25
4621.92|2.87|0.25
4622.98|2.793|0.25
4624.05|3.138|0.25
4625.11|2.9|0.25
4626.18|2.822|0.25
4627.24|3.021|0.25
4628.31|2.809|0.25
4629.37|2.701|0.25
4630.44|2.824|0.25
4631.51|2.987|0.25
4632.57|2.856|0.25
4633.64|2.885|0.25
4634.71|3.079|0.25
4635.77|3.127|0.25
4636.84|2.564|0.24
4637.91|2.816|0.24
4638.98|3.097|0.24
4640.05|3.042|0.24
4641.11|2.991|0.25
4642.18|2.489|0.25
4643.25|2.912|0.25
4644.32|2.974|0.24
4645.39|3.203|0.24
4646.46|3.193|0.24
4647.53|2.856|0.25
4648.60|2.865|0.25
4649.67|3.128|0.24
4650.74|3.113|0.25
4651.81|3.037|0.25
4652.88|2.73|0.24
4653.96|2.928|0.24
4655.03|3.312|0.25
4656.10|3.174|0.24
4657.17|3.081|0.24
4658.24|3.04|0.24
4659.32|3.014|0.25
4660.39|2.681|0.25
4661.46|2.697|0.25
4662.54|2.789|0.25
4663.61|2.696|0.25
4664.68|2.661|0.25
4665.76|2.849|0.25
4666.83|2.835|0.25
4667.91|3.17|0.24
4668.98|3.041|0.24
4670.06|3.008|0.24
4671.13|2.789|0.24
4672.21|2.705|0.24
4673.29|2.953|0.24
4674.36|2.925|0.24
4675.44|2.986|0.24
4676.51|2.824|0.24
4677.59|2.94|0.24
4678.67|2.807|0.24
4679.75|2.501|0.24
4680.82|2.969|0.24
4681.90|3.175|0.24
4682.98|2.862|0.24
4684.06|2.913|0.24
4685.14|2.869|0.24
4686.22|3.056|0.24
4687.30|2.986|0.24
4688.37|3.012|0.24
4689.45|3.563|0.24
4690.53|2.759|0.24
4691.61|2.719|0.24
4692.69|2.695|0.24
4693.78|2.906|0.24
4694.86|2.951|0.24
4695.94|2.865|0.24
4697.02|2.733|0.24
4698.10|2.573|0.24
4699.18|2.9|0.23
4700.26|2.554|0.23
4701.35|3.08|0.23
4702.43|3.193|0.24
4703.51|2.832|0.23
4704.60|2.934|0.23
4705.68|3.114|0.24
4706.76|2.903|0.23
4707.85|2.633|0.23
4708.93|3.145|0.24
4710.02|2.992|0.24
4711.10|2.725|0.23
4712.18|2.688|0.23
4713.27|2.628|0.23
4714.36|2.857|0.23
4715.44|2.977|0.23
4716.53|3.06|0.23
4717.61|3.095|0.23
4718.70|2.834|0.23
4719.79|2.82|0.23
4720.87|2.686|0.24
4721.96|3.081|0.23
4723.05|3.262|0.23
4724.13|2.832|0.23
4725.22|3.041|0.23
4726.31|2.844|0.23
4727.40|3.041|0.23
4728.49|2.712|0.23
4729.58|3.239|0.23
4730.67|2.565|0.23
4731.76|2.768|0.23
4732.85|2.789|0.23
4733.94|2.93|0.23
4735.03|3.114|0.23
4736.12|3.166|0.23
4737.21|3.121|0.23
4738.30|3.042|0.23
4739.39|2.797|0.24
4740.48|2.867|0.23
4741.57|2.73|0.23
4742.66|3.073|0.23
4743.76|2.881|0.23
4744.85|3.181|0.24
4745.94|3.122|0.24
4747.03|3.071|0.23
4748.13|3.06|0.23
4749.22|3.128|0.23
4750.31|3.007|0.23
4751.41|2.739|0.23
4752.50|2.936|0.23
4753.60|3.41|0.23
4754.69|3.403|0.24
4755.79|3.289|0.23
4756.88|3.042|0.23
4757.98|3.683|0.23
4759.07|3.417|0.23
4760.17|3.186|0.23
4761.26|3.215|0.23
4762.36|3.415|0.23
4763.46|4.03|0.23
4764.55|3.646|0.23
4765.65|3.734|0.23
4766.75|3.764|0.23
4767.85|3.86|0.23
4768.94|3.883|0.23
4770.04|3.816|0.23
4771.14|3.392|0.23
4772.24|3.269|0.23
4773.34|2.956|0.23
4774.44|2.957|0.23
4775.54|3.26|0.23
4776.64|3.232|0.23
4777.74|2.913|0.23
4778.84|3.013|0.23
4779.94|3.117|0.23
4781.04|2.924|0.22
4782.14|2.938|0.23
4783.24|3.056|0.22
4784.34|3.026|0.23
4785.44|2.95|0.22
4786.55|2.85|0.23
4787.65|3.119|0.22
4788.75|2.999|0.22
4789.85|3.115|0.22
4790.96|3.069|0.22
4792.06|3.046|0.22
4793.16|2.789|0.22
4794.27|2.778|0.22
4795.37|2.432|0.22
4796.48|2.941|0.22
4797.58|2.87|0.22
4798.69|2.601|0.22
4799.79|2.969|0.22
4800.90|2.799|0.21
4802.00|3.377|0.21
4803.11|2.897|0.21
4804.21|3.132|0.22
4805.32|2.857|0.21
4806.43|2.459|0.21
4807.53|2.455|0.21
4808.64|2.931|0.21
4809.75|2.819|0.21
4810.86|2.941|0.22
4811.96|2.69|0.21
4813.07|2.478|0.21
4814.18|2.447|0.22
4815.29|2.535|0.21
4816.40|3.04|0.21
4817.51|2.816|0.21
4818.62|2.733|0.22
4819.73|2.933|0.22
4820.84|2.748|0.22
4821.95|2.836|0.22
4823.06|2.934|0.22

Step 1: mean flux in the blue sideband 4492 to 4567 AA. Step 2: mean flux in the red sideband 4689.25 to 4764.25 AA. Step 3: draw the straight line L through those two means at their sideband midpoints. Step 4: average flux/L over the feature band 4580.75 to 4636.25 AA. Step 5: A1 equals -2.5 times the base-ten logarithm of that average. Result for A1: 0.42 mag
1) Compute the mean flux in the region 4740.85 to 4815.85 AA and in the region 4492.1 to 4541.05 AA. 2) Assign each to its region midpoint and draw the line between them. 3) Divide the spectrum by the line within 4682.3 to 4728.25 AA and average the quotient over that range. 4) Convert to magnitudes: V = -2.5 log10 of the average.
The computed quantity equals 0.35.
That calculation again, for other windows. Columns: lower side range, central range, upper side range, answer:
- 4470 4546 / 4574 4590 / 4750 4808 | 0.410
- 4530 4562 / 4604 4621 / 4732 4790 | 0.325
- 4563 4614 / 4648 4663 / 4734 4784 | 0.145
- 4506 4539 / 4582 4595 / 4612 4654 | 0.240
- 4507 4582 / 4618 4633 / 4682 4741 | 0.348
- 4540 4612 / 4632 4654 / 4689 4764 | 0.169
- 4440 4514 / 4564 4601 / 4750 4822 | 0.320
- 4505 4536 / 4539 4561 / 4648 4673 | 0.295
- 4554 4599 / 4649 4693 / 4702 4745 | 0.107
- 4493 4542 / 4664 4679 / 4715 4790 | 0.425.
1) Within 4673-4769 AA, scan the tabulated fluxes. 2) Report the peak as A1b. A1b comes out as 4.03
